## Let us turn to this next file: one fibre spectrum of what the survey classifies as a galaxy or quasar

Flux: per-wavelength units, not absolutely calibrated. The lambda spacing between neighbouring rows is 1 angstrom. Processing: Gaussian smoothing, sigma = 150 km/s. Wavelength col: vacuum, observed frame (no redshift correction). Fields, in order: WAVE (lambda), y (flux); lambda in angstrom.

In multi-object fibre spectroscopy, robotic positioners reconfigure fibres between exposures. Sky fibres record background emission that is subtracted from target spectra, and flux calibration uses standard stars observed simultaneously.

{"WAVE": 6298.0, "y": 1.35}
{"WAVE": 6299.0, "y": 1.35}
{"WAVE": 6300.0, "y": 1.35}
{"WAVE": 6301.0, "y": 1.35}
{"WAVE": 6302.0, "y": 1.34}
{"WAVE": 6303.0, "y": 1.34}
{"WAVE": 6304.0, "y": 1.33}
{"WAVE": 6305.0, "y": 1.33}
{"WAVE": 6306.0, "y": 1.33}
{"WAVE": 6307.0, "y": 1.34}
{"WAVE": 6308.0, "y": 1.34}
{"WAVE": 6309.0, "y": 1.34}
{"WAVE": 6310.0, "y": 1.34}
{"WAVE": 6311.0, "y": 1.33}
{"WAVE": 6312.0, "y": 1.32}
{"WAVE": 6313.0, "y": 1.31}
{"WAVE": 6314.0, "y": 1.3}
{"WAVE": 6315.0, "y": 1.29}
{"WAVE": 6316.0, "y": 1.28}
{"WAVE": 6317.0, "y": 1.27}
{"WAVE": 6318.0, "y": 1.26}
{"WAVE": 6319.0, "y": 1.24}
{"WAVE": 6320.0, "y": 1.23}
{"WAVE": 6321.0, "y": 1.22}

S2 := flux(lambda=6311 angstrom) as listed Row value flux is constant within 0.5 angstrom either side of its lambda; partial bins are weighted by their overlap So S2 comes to 1.33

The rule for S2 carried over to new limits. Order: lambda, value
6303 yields 1.34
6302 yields 1.34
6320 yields 1.23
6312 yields 1.32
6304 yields 1.33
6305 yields 1.33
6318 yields 1.26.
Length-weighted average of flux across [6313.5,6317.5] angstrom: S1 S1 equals 1.28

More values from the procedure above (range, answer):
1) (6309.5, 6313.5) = 1.32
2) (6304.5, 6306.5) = 1.33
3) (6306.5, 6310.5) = 1.34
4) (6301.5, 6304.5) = 1.34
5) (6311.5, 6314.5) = 1.31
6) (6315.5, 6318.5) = 1.27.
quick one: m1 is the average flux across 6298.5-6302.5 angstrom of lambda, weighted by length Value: 1.35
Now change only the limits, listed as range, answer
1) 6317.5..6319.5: 1.25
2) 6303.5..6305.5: 1.33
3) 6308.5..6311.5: 1.34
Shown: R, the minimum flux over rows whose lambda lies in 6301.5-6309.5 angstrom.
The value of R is 1.33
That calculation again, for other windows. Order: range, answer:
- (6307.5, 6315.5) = 1.29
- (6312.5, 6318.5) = 1.26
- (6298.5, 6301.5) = 1.35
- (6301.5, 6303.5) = 1.34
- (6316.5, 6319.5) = 1.24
